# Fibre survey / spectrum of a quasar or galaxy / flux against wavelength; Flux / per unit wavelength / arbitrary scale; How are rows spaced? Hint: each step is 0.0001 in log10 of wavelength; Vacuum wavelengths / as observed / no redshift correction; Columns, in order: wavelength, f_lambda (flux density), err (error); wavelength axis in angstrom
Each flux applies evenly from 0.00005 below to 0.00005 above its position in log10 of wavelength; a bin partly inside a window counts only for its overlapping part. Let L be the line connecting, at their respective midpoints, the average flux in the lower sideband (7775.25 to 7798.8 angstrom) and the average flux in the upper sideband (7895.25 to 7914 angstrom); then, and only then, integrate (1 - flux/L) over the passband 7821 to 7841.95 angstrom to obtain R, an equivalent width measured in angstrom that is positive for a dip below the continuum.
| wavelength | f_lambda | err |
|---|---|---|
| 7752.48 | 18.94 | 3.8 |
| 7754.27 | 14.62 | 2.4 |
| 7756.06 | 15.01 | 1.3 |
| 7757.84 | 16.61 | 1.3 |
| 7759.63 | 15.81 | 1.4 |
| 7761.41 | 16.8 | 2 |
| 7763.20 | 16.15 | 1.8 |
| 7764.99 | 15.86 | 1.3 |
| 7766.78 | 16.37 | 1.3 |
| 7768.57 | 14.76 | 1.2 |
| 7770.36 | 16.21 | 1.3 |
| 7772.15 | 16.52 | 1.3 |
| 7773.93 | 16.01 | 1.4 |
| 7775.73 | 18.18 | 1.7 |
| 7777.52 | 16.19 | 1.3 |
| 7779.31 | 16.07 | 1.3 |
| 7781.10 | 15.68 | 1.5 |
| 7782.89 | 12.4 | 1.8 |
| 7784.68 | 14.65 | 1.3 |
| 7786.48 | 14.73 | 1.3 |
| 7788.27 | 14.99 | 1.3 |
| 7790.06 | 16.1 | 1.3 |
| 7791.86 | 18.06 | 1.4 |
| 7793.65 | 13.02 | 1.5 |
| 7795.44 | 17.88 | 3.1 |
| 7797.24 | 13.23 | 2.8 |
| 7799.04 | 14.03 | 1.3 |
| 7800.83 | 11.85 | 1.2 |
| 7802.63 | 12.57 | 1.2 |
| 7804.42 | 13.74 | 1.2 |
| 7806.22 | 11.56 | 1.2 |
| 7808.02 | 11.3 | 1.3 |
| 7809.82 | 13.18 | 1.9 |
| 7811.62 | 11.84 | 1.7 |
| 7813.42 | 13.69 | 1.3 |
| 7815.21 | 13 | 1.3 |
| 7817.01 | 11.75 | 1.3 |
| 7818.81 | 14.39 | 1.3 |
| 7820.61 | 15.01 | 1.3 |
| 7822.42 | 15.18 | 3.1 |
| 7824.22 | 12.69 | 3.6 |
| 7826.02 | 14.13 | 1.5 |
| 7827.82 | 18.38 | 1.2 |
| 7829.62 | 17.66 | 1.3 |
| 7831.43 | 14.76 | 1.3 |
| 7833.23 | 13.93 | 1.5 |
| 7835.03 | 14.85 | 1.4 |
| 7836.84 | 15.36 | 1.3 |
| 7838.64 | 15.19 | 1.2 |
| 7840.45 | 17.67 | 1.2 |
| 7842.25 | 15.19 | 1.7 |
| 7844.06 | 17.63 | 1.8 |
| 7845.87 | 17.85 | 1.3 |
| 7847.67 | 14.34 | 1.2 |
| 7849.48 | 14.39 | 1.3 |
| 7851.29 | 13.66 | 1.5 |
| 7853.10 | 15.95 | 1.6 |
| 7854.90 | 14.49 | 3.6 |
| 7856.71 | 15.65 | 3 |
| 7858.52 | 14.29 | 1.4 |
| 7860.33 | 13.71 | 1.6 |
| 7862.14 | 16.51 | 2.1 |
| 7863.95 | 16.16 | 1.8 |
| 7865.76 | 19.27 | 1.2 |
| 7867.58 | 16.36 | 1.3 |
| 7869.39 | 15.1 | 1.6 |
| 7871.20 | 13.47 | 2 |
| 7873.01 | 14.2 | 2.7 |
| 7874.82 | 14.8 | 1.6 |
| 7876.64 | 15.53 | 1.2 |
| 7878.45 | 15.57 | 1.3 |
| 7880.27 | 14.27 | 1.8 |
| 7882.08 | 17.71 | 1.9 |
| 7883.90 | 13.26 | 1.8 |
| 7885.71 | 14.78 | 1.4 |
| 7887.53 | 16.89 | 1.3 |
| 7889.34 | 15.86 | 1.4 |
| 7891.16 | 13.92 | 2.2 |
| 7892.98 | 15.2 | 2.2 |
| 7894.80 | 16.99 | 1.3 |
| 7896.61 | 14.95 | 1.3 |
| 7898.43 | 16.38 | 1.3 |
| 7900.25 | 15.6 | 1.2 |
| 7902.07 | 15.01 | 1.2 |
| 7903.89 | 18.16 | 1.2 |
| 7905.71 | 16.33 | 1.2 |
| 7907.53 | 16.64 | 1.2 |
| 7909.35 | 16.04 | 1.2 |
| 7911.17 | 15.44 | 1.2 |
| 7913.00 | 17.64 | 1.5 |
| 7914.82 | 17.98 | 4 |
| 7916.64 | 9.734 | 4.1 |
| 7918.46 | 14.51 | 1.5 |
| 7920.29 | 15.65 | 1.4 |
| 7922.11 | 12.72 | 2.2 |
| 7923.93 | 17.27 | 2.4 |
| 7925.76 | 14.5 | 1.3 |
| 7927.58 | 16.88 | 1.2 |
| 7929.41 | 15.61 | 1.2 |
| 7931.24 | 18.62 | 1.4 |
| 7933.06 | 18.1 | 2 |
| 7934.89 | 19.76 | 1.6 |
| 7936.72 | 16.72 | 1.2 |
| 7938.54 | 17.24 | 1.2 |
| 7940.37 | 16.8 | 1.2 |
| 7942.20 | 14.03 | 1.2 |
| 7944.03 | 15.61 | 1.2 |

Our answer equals 0.4 angstrom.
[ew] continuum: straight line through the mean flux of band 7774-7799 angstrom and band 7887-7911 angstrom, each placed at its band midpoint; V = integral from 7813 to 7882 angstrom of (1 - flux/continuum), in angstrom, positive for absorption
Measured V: 2.3 angstrom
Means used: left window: 15.4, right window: 16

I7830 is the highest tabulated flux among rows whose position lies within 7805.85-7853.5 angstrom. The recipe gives 18.38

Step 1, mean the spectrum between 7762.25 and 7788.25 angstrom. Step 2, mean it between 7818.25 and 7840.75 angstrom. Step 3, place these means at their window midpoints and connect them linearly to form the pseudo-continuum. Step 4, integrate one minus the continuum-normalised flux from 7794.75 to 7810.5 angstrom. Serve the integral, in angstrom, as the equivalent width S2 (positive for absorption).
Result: 2.3 angstrom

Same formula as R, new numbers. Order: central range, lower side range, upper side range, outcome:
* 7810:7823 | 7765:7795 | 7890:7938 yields 1.9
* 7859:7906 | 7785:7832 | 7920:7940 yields 0.3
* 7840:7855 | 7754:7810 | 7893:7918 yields -0.2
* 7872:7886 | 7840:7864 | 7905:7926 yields 0.4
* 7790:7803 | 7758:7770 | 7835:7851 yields 1.1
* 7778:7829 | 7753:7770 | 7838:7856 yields 5.2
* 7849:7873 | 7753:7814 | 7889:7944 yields 0.4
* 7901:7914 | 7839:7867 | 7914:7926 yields -1.4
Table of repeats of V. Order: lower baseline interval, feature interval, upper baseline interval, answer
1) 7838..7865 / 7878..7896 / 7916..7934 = 0.1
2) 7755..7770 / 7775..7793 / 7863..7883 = 0.3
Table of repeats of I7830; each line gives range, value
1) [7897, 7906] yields 18.16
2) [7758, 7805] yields 18.18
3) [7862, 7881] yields 19.27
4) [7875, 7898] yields 17.71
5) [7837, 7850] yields 17.85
